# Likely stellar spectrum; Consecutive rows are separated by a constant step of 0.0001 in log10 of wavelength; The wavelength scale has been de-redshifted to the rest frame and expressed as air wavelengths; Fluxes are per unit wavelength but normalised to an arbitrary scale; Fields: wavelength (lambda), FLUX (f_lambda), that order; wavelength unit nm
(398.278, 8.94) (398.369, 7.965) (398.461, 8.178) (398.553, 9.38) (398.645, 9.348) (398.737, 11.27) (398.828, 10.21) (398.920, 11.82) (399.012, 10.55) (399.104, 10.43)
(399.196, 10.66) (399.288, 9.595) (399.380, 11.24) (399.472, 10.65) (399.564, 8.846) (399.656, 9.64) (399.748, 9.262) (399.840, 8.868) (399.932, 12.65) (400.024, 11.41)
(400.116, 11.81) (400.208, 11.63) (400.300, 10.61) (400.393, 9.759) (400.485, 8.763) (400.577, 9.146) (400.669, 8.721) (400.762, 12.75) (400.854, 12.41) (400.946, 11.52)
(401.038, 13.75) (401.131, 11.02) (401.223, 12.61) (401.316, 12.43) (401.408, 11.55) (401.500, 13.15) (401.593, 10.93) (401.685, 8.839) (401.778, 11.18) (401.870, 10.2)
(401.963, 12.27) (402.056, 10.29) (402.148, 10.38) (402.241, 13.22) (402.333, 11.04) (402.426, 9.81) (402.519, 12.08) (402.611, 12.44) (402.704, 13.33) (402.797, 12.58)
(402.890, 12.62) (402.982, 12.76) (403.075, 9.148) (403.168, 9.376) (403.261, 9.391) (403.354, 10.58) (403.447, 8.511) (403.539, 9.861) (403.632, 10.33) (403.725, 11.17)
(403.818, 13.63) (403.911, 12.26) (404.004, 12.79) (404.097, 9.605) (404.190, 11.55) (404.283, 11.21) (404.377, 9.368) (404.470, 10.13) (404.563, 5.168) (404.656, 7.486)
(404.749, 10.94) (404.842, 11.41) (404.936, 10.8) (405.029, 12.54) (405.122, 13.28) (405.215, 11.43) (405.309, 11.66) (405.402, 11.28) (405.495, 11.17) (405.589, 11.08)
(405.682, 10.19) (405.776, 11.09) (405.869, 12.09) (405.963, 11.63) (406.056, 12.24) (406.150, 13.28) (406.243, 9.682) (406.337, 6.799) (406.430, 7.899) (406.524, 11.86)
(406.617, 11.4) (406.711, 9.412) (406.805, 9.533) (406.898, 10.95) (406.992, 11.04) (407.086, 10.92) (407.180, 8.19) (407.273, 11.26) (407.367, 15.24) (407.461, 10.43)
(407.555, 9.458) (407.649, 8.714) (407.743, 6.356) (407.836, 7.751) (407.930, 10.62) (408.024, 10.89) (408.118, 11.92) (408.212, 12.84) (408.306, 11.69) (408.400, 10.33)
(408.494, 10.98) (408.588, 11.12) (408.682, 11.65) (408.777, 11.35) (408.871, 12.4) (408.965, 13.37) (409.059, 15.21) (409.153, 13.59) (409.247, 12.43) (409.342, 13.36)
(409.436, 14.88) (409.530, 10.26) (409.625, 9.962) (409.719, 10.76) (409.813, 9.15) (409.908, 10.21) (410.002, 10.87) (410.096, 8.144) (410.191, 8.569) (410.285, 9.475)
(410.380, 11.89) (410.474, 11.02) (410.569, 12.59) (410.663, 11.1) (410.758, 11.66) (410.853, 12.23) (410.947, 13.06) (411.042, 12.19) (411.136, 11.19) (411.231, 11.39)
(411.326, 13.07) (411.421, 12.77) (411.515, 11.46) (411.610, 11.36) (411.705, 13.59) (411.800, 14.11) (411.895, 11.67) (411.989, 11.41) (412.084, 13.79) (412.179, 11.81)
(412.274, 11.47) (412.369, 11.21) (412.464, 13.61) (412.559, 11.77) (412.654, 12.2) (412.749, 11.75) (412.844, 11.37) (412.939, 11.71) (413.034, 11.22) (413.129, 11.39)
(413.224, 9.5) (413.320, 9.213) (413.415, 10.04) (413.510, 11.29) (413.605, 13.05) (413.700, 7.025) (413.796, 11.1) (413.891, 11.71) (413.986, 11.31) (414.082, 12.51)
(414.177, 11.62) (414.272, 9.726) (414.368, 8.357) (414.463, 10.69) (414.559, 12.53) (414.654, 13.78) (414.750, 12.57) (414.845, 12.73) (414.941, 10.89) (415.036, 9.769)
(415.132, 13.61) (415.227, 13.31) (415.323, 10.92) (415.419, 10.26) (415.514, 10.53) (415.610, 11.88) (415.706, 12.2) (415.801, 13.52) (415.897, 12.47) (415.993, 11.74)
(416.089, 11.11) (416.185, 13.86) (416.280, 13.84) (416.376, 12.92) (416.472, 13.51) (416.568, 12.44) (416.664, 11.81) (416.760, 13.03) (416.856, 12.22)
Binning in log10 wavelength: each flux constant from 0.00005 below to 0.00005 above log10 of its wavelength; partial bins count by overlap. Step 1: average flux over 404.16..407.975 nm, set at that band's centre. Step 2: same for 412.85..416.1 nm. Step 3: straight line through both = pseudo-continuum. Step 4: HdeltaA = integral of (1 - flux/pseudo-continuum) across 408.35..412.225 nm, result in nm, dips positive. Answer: -0.30 nm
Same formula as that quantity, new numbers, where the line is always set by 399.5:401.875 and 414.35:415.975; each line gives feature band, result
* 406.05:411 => 0.19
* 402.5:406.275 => 0.03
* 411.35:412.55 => -0.07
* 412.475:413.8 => 0.08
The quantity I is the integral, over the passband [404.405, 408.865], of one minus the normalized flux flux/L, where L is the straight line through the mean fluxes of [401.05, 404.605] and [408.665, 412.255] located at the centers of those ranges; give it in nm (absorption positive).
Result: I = 0.31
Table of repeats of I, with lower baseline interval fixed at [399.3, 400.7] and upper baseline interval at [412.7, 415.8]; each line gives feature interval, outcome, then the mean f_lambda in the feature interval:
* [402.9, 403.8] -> 0.010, 10.3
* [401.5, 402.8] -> -0.123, 11.3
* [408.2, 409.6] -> -0.185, 12.3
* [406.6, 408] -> 0.089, 10.1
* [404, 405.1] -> 0.034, 10.2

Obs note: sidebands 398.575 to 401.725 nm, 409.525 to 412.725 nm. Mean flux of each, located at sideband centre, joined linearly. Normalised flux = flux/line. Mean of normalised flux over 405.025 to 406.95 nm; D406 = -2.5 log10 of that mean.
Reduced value 0.02 mag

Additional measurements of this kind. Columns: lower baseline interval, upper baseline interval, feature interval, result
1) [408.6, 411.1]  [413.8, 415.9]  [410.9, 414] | 0.00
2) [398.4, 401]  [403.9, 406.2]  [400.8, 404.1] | -0.07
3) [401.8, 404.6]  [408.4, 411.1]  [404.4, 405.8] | 0.05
